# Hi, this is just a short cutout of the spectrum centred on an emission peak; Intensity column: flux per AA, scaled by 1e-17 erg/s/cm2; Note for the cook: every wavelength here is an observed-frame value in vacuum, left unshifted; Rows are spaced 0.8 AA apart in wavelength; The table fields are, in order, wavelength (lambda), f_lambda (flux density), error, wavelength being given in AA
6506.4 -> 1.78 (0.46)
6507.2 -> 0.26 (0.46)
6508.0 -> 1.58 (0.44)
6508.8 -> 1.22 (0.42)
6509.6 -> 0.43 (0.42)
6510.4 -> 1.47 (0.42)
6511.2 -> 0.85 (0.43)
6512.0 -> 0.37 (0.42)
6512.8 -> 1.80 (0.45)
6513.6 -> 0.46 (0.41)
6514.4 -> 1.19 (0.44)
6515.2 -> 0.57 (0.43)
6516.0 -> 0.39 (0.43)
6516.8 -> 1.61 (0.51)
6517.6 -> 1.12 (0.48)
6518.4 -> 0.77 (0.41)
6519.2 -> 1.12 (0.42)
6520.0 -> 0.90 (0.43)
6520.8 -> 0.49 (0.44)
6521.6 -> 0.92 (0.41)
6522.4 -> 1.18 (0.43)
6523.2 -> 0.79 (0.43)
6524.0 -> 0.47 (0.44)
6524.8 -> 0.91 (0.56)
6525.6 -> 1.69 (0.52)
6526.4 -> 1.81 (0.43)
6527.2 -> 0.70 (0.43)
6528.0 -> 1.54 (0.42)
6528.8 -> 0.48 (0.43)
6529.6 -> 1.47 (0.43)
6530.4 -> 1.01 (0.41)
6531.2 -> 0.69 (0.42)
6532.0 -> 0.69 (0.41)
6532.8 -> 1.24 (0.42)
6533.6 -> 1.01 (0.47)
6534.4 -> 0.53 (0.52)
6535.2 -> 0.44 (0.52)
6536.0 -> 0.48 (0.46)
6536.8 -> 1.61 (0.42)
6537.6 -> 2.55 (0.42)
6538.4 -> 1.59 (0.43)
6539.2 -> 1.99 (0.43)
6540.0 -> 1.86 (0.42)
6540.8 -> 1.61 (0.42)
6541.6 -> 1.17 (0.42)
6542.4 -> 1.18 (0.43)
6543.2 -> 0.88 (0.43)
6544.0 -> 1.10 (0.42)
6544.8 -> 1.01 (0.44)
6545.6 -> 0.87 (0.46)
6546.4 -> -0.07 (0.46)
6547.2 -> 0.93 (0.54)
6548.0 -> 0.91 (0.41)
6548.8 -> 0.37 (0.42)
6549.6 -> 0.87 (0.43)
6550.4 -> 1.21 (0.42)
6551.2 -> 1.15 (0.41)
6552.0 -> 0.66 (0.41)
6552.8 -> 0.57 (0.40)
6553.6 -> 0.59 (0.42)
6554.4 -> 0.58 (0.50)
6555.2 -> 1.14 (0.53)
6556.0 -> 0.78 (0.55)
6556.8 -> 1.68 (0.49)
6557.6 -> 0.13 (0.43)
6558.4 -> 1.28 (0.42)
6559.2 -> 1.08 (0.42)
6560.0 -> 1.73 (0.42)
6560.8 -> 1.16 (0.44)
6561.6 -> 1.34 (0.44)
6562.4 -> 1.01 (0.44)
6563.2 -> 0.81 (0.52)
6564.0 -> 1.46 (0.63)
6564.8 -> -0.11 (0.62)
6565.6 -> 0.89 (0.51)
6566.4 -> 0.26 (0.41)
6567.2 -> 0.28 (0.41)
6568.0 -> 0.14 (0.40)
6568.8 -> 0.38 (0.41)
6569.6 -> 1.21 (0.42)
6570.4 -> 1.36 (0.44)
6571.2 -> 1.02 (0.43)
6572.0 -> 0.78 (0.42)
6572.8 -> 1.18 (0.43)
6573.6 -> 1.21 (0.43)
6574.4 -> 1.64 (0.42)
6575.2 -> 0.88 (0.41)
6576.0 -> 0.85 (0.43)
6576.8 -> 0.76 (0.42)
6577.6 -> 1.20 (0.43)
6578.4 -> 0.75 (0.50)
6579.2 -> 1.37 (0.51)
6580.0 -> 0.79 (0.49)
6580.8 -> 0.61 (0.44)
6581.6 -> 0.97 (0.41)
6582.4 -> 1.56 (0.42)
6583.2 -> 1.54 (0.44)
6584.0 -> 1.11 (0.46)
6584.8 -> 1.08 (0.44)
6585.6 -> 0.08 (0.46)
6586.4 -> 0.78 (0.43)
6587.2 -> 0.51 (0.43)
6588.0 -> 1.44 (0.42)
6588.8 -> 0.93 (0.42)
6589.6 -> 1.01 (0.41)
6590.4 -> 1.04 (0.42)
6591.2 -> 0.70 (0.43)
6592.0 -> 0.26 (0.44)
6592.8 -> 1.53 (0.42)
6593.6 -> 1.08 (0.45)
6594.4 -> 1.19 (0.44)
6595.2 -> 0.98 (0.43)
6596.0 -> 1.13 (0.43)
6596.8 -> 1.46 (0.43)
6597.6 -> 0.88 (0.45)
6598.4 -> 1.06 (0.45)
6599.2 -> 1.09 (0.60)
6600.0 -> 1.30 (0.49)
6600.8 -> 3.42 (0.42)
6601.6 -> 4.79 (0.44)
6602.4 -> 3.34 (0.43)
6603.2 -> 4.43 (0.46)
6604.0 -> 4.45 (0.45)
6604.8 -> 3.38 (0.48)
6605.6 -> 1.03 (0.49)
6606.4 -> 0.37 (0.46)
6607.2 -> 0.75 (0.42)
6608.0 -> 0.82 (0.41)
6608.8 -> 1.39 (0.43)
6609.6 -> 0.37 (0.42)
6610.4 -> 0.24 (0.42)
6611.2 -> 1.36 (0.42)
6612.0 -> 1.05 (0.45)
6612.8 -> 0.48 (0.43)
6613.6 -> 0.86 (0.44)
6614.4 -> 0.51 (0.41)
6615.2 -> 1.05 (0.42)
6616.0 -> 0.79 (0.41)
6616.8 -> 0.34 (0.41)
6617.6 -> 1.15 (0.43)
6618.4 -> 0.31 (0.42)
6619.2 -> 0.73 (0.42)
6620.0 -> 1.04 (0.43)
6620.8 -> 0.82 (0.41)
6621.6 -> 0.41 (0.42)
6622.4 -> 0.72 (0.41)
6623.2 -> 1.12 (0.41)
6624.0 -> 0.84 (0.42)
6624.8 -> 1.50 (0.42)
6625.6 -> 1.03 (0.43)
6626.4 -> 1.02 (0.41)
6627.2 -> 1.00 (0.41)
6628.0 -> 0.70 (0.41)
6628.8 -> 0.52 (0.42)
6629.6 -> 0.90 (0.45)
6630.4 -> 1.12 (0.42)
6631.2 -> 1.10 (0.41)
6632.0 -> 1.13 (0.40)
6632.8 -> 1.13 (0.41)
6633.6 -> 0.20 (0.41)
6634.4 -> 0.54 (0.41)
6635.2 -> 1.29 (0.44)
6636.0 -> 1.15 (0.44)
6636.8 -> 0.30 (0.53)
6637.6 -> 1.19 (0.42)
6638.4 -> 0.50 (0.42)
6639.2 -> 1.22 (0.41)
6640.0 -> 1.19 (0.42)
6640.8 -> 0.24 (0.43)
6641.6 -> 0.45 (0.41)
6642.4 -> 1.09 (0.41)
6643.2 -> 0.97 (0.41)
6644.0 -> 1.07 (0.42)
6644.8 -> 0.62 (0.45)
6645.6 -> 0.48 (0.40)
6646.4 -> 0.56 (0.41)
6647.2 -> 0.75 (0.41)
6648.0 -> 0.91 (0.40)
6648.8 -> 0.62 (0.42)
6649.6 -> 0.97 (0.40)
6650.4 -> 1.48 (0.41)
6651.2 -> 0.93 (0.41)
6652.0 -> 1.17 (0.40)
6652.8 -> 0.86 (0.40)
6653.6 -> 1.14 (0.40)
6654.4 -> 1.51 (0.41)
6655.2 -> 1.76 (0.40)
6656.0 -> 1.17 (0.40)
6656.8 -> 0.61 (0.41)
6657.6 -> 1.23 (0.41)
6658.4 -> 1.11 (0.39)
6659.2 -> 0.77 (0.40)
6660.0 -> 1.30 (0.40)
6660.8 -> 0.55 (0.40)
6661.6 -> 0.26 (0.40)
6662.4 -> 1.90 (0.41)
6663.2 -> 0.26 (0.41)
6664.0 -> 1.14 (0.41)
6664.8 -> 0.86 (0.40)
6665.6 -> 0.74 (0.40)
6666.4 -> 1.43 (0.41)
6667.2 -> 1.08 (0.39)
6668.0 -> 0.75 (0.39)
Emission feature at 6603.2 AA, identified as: [O III] 5007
